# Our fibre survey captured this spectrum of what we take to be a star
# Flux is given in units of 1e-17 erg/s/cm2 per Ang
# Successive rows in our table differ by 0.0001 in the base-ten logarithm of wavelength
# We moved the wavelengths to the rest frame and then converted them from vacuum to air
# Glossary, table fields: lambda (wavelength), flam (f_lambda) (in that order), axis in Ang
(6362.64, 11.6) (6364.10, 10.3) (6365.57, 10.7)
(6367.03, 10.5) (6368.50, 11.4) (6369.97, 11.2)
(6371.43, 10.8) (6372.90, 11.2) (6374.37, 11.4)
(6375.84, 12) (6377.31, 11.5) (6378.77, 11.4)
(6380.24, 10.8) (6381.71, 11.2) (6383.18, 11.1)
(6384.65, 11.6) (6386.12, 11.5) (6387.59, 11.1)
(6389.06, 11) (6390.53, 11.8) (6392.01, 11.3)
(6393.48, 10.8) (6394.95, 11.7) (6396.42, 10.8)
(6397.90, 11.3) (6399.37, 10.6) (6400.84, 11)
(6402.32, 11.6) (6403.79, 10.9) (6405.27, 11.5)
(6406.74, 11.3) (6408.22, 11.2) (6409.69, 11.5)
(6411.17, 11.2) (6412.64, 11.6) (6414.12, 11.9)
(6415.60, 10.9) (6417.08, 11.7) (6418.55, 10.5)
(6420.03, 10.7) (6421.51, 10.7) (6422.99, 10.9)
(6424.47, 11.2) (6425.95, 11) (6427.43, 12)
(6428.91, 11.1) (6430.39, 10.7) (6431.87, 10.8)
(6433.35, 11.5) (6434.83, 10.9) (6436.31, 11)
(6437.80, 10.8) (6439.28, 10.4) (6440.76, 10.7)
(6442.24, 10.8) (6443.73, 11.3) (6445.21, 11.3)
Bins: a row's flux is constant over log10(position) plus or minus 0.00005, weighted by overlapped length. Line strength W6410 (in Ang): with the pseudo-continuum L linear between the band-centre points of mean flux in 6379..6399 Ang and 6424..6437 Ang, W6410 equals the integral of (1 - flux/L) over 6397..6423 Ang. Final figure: 0.0 Ang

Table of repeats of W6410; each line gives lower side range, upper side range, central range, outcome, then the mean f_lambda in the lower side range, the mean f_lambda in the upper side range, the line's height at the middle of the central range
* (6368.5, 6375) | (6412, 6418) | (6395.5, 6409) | 0.3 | 11.2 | 11.5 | 11.4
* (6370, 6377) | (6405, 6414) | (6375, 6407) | 0.3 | 11.3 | 11.4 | 11.4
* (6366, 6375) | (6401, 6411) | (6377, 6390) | -0.1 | 11.1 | 11.3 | 11.2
